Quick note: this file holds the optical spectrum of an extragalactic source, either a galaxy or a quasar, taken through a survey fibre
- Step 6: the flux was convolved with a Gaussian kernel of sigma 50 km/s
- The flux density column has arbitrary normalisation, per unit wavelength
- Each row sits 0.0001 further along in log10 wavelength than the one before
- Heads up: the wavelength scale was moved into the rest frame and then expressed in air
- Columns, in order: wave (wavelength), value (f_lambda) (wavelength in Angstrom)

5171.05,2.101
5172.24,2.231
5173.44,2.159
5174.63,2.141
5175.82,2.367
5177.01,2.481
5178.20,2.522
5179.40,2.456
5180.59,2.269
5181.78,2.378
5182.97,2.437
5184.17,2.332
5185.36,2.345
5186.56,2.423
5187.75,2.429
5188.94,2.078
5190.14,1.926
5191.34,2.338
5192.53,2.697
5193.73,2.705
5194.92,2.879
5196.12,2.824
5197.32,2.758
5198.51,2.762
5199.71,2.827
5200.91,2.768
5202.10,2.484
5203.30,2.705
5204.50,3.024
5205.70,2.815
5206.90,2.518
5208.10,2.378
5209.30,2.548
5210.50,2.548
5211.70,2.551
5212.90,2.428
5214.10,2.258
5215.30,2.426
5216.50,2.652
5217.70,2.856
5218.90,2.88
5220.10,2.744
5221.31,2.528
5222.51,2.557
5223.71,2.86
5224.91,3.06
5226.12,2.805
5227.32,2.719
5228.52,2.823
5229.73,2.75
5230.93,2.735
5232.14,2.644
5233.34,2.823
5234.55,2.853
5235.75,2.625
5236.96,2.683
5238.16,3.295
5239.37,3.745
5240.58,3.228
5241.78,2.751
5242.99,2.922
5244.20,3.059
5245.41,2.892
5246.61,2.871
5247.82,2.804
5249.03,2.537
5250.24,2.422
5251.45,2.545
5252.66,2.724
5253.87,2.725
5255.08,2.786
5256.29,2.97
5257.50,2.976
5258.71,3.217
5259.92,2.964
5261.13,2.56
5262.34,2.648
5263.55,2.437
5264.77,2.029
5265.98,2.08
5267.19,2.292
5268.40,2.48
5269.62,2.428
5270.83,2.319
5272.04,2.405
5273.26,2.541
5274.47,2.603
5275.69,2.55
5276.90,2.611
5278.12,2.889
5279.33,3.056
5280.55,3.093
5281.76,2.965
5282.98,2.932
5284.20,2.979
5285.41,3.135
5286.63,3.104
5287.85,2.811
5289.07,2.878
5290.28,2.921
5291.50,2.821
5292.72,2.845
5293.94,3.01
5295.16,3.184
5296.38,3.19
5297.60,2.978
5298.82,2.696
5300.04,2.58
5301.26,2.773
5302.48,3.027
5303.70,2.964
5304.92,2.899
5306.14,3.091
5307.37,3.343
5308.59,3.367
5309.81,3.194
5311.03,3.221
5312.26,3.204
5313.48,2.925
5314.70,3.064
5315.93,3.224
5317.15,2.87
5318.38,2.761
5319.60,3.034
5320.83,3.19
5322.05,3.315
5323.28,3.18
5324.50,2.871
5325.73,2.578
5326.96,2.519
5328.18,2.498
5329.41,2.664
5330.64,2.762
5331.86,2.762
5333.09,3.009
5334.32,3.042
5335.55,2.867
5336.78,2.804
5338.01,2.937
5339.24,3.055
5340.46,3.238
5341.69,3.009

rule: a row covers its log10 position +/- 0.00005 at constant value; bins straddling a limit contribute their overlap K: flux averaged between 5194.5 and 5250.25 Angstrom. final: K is 2.76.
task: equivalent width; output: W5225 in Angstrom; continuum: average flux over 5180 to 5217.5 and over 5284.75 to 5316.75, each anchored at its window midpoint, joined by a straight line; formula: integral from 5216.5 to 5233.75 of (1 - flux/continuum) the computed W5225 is -0.7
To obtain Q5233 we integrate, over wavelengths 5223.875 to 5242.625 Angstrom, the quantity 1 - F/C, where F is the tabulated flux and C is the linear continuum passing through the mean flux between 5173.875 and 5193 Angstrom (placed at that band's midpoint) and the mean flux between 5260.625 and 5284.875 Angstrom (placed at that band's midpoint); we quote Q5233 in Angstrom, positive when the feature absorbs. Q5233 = -3.1 Angstrom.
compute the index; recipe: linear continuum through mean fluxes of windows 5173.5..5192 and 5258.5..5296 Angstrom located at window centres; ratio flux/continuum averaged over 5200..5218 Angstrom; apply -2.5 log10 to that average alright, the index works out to -0.07 mag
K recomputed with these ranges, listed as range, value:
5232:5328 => 2.86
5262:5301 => 2.74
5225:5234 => 2.77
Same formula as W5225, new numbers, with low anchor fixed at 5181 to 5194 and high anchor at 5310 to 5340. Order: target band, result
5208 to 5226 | -1.04 Angstrom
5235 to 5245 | -1.75 Angstrom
